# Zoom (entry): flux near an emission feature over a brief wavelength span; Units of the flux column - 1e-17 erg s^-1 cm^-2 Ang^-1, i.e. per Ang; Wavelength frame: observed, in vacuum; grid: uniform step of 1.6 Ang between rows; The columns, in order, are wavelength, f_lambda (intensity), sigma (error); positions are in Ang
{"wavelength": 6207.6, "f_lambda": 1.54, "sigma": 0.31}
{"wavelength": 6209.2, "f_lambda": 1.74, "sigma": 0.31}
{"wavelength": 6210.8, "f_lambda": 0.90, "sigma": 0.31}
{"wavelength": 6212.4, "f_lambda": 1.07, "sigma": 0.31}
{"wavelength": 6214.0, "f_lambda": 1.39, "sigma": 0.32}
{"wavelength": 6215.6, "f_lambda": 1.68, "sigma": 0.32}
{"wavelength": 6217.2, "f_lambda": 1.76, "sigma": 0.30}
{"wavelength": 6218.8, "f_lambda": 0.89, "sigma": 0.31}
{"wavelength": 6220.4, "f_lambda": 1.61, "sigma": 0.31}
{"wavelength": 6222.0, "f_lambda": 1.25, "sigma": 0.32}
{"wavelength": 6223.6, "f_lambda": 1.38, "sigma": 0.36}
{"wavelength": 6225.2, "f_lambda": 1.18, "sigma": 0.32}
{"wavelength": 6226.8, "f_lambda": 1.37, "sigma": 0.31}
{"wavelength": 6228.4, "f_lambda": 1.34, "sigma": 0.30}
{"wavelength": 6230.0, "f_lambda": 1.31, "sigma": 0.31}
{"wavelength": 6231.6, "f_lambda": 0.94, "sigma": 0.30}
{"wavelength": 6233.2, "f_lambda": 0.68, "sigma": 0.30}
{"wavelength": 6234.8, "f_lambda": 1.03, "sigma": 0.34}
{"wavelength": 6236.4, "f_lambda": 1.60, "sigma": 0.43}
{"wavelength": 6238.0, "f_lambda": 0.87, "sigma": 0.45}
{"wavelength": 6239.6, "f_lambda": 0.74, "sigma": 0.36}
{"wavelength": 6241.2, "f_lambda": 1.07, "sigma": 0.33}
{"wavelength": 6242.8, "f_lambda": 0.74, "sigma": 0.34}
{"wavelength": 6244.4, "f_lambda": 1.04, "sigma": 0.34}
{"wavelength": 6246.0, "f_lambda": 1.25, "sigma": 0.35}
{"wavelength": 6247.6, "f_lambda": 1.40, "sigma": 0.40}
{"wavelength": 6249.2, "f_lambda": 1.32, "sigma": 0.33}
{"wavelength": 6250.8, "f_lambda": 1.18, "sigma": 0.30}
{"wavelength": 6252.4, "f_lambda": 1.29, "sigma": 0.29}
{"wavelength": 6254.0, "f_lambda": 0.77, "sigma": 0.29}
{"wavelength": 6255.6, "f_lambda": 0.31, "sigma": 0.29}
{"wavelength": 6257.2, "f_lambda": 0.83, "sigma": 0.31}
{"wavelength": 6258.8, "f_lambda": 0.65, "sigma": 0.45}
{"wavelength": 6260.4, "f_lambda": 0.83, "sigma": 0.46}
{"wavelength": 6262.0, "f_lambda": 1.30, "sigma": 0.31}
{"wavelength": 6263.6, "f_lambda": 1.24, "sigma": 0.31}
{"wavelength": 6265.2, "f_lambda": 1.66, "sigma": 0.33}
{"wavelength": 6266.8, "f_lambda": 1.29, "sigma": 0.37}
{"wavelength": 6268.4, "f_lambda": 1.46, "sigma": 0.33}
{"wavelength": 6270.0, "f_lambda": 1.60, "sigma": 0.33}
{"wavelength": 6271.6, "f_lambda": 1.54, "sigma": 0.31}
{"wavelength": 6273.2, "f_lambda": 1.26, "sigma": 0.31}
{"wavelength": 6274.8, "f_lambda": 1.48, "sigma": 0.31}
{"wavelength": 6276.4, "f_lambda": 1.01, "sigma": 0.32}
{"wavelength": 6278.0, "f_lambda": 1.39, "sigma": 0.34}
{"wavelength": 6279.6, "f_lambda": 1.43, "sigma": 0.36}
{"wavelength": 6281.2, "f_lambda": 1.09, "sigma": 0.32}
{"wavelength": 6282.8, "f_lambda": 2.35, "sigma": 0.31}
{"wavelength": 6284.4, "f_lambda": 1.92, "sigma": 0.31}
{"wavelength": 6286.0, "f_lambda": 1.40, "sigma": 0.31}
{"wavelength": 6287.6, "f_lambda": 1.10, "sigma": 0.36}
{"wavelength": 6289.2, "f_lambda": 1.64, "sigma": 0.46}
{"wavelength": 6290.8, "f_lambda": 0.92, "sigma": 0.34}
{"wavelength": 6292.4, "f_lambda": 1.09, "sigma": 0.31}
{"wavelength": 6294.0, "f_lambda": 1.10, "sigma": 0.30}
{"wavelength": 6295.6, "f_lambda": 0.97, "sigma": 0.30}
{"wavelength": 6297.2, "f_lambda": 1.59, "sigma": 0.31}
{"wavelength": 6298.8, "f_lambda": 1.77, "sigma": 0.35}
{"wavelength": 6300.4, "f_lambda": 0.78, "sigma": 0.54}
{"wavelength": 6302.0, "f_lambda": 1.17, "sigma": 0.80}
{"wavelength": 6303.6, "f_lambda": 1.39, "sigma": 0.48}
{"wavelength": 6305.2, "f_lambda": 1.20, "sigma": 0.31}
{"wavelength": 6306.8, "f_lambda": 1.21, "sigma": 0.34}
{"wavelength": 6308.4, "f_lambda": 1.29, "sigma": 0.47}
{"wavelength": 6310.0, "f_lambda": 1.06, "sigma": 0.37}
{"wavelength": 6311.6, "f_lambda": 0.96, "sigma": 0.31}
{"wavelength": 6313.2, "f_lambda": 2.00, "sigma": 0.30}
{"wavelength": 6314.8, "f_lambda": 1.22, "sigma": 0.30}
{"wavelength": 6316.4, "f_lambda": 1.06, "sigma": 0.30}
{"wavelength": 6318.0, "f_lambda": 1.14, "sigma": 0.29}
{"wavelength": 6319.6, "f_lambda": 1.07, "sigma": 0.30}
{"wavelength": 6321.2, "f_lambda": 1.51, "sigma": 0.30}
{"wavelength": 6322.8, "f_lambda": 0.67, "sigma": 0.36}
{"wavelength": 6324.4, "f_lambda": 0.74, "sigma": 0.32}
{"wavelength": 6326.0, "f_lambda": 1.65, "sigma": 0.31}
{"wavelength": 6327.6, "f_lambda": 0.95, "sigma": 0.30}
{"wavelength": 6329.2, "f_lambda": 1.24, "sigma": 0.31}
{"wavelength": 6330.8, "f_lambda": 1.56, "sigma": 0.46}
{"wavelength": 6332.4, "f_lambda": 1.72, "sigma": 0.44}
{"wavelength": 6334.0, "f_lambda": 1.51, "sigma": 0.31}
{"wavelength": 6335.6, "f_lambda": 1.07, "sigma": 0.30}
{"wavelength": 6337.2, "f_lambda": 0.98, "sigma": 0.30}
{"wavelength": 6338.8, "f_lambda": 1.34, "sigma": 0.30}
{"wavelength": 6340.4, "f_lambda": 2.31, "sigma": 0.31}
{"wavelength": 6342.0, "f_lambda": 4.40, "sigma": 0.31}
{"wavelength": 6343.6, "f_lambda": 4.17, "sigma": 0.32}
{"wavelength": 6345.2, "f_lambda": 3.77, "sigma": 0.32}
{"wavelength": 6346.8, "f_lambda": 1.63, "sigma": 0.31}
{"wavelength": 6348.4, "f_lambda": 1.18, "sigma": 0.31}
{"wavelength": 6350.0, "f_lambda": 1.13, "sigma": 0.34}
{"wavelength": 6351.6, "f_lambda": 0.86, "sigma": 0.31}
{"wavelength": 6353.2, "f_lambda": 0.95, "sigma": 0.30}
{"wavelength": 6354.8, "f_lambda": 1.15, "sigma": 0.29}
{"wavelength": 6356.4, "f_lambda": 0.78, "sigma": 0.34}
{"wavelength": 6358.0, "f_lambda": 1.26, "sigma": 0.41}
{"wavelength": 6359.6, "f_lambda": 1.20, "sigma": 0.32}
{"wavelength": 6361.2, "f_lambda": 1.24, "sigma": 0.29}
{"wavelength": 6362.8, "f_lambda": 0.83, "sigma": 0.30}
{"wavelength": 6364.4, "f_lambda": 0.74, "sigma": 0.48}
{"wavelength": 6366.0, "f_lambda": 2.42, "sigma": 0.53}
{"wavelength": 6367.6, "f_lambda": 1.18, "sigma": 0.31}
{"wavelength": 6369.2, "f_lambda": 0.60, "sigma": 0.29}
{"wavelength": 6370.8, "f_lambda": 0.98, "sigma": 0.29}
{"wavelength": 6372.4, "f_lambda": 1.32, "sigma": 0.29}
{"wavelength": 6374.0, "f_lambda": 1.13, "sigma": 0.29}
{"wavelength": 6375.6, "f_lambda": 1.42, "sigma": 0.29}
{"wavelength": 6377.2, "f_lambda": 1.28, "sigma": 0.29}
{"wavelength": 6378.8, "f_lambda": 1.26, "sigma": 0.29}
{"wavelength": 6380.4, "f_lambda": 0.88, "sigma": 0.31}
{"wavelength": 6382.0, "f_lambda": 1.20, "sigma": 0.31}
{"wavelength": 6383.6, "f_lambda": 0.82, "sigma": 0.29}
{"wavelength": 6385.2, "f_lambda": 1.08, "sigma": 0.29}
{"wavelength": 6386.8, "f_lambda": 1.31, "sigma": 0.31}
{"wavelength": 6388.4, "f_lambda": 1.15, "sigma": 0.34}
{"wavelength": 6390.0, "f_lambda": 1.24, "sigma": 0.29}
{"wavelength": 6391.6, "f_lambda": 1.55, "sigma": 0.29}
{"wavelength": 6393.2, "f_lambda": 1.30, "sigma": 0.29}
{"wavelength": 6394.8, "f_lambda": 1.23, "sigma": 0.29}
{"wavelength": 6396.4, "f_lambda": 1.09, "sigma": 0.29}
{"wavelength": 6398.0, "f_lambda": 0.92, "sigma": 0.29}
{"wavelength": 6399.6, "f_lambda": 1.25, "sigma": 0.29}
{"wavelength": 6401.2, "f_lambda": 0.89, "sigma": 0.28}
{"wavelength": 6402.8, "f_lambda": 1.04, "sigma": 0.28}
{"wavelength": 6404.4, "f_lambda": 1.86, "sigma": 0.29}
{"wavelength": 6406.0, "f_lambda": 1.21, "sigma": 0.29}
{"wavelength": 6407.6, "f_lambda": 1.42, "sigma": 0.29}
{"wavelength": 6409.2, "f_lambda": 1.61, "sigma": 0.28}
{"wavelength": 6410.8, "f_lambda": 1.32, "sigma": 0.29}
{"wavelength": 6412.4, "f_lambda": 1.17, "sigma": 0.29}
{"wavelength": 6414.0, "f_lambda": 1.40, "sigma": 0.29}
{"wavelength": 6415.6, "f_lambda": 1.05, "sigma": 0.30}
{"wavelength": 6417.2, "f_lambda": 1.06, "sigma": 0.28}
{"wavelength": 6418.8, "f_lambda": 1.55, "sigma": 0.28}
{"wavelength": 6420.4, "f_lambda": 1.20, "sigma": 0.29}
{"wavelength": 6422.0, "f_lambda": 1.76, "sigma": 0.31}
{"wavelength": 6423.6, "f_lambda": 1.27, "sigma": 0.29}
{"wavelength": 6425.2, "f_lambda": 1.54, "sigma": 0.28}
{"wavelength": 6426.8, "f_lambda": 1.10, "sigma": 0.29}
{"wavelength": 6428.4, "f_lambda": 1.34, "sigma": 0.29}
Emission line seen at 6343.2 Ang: [O III]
